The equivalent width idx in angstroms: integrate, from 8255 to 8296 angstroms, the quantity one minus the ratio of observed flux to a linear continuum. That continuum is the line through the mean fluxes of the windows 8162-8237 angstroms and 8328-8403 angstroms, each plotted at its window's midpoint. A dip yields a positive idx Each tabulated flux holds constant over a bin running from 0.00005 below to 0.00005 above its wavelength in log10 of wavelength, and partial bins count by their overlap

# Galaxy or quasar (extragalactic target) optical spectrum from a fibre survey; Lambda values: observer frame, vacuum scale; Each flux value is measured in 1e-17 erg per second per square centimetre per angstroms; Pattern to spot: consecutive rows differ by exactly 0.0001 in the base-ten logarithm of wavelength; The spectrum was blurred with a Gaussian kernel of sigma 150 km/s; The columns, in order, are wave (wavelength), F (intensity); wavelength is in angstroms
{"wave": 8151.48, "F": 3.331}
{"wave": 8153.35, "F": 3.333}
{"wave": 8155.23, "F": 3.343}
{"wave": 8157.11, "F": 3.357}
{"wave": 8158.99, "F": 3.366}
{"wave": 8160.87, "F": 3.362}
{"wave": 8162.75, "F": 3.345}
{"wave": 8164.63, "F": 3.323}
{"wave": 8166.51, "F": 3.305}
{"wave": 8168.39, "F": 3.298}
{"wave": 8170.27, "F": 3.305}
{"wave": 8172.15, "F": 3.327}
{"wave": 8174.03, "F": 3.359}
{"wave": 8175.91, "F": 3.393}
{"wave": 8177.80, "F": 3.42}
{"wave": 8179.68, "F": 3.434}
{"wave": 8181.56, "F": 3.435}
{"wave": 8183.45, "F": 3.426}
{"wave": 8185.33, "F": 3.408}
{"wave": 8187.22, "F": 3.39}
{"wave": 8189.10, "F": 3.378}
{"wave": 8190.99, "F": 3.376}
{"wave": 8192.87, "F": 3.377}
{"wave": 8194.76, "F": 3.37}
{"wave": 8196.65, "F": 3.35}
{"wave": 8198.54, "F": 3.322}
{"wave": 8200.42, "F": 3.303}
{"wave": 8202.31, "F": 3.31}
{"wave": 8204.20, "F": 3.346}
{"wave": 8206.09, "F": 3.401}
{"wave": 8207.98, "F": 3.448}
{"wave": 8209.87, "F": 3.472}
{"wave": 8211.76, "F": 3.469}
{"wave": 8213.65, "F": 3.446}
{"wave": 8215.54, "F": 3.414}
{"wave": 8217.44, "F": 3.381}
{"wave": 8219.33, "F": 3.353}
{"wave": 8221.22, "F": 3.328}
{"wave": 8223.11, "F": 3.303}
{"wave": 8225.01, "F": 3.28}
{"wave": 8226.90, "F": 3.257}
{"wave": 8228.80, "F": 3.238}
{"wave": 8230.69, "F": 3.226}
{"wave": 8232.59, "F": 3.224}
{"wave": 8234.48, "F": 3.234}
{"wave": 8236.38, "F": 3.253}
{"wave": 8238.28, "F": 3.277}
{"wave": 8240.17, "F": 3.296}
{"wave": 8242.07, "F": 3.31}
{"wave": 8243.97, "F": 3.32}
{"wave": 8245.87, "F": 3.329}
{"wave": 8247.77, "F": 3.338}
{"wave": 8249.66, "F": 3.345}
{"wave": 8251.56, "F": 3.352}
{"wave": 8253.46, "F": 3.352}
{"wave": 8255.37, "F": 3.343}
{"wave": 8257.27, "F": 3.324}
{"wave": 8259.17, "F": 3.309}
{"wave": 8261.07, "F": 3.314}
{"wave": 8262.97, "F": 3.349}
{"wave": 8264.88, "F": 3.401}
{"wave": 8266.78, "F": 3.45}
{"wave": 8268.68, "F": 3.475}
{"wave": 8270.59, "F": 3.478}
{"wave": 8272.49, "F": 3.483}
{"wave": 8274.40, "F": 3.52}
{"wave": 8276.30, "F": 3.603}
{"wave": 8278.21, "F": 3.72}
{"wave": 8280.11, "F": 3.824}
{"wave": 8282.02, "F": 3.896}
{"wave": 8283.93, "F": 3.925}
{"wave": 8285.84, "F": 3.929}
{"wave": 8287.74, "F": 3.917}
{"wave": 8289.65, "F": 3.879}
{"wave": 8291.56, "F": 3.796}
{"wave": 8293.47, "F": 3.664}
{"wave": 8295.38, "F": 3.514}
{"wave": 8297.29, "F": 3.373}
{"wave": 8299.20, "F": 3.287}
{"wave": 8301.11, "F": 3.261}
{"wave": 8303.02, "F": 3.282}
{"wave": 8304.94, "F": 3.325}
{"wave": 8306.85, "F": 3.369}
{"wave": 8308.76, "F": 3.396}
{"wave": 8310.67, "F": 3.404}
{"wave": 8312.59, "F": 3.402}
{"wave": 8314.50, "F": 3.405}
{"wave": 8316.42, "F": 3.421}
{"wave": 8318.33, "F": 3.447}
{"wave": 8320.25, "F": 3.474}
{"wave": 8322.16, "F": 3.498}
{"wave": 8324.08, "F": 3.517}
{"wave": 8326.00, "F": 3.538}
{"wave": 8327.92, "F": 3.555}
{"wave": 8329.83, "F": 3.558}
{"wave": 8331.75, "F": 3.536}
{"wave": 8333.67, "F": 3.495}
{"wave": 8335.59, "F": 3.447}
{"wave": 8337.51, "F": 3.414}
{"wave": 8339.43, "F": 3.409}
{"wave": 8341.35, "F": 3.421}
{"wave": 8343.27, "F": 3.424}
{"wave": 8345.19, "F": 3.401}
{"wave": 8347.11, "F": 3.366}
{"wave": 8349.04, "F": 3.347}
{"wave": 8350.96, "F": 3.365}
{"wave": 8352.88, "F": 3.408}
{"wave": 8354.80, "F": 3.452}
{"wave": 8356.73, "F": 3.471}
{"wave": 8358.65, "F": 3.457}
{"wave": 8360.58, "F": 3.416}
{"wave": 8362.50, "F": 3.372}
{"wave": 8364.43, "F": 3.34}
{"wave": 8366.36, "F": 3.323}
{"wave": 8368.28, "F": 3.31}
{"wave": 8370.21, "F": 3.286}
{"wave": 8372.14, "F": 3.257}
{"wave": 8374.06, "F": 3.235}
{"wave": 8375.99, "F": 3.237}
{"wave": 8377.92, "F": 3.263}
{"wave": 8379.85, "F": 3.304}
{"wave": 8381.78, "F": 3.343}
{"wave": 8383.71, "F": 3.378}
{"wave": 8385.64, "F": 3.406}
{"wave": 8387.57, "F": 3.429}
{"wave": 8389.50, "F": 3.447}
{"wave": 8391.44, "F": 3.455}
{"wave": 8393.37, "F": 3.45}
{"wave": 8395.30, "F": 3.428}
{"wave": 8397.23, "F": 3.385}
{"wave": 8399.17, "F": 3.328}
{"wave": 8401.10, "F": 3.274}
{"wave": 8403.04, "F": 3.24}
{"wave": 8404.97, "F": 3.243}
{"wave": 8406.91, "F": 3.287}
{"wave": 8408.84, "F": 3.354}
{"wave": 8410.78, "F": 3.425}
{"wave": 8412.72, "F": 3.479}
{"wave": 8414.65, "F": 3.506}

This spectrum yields -2.85 angstroms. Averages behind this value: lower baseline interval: 3.35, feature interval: 3.6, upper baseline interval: 3.39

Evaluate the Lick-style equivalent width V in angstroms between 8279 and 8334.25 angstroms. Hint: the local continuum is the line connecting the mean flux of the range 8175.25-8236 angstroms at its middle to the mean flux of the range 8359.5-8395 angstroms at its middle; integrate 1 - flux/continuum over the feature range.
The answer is -3.2 angstroms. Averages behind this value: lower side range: 3.36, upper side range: 3.35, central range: 3.55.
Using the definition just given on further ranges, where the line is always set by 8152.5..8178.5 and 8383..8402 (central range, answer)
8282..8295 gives -1.80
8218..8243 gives 0.62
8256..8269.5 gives -0.02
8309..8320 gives -0.12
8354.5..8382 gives 0.47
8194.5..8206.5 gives 0.05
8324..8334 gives -0.45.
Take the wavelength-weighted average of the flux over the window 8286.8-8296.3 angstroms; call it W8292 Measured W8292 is 3.75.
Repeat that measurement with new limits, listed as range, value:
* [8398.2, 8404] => 3.28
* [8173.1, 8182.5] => 3.41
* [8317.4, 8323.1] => 3.47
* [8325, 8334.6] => 3.54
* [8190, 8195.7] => 3.37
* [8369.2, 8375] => 3.26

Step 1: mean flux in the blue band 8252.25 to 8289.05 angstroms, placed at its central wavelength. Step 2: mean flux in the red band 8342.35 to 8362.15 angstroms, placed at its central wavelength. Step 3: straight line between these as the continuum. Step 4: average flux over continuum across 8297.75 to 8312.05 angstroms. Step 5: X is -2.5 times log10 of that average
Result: 0.05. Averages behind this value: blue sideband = 3.56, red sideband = 3.41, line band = 3.34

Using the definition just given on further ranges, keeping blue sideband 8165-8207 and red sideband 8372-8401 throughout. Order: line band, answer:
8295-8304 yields 0.01 mag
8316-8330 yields -0.05 mag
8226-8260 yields 0.02 mag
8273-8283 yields -0.10 mag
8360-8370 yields 0.00 mag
